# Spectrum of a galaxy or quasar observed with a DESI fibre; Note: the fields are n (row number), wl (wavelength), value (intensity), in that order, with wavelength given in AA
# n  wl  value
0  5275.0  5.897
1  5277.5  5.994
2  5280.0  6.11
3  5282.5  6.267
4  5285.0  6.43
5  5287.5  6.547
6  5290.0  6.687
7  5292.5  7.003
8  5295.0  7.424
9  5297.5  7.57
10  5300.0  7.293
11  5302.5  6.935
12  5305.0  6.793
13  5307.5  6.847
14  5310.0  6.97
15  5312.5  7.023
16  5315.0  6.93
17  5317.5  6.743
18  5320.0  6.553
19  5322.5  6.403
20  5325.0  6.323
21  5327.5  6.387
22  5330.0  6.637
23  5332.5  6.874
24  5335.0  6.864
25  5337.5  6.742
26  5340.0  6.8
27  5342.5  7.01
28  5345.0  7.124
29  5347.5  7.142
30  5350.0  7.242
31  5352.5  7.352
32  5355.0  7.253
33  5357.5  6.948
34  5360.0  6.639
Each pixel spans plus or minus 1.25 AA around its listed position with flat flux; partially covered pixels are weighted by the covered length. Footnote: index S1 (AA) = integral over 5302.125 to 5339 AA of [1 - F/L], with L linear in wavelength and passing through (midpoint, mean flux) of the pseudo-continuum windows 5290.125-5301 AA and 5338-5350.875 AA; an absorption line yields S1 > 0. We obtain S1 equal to 2.1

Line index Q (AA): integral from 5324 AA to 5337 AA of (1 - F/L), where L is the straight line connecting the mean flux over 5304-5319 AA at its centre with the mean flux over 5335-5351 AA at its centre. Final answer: 0.6 AA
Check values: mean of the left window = 6.88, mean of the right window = 6.99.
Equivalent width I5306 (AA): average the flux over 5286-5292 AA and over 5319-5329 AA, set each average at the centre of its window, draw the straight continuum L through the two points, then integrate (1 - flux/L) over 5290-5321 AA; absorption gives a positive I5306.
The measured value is -2.1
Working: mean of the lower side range 6.66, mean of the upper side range 6.42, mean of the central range 7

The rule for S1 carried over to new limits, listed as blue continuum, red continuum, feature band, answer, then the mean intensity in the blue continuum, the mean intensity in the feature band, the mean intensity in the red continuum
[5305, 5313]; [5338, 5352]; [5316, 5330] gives 0.9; 6.92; 6.5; 7.06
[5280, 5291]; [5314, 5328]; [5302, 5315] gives -0.8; 6.44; 6.91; 6.56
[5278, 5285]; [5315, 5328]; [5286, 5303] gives -2.0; 6.21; 7.06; 6.53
